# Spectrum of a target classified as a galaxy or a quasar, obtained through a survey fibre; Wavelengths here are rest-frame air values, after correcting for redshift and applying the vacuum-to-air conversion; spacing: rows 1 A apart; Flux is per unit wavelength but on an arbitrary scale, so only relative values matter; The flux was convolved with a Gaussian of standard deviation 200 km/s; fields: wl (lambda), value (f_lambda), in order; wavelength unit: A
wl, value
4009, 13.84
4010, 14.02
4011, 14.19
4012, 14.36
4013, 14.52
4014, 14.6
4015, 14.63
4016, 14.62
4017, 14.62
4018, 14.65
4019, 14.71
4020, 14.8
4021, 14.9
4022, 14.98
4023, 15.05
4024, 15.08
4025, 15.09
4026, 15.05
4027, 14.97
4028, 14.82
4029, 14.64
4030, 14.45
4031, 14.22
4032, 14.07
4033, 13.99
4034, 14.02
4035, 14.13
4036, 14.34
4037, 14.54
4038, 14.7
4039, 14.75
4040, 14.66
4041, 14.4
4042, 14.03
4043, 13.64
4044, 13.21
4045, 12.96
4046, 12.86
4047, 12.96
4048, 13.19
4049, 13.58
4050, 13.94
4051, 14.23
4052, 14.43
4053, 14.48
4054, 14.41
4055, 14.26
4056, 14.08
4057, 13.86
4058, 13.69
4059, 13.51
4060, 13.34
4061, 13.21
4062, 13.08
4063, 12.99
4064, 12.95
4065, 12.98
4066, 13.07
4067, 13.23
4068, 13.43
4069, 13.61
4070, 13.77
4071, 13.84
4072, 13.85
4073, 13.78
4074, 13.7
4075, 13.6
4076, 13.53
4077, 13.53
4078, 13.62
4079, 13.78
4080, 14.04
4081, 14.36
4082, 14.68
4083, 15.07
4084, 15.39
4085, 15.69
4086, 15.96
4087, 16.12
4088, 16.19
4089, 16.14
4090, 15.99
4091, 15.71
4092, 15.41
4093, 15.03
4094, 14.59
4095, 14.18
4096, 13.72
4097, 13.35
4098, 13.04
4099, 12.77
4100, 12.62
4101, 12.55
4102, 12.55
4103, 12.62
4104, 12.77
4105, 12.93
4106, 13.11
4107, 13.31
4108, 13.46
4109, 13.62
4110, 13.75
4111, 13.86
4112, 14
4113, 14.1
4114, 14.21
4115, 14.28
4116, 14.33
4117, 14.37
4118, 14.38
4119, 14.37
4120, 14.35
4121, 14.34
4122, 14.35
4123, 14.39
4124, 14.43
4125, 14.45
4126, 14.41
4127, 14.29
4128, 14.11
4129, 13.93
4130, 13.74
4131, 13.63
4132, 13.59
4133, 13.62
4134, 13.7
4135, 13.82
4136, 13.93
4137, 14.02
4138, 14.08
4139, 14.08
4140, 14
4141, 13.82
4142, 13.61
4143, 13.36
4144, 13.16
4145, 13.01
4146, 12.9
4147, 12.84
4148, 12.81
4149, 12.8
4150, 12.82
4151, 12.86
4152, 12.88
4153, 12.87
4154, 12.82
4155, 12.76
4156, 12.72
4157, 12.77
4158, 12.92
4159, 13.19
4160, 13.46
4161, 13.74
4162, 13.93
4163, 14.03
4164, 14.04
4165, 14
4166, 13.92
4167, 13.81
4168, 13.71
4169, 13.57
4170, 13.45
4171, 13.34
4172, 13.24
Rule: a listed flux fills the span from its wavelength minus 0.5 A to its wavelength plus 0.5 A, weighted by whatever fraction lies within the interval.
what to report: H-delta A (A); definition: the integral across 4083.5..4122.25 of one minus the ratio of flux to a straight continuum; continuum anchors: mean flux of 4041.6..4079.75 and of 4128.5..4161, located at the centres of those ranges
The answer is -2.1 A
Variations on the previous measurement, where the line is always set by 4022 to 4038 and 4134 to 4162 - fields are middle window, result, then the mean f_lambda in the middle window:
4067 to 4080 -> 0.4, 13.7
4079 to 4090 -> -1.1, 15.3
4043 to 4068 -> 1.4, 13.5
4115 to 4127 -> -0.7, 14.4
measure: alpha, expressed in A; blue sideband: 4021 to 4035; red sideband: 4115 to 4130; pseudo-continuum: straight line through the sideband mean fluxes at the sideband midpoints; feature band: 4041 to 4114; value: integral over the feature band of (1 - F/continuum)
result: 2.9 A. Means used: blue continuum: 14.6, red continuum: 14.3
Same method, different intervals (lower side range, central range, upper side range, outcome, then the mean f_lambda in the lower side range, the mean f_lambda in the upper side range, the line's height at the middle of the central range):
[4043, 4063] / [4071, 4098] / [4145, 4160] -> -2.46 A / 13.6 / 12.9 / 13.4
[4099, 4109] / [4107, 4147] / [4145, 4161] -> -3.11 A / 12.9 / 12.9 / 12.9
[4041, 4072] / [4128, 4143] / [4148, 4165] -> -0.63 A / 13.6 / 13.2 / 13.3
